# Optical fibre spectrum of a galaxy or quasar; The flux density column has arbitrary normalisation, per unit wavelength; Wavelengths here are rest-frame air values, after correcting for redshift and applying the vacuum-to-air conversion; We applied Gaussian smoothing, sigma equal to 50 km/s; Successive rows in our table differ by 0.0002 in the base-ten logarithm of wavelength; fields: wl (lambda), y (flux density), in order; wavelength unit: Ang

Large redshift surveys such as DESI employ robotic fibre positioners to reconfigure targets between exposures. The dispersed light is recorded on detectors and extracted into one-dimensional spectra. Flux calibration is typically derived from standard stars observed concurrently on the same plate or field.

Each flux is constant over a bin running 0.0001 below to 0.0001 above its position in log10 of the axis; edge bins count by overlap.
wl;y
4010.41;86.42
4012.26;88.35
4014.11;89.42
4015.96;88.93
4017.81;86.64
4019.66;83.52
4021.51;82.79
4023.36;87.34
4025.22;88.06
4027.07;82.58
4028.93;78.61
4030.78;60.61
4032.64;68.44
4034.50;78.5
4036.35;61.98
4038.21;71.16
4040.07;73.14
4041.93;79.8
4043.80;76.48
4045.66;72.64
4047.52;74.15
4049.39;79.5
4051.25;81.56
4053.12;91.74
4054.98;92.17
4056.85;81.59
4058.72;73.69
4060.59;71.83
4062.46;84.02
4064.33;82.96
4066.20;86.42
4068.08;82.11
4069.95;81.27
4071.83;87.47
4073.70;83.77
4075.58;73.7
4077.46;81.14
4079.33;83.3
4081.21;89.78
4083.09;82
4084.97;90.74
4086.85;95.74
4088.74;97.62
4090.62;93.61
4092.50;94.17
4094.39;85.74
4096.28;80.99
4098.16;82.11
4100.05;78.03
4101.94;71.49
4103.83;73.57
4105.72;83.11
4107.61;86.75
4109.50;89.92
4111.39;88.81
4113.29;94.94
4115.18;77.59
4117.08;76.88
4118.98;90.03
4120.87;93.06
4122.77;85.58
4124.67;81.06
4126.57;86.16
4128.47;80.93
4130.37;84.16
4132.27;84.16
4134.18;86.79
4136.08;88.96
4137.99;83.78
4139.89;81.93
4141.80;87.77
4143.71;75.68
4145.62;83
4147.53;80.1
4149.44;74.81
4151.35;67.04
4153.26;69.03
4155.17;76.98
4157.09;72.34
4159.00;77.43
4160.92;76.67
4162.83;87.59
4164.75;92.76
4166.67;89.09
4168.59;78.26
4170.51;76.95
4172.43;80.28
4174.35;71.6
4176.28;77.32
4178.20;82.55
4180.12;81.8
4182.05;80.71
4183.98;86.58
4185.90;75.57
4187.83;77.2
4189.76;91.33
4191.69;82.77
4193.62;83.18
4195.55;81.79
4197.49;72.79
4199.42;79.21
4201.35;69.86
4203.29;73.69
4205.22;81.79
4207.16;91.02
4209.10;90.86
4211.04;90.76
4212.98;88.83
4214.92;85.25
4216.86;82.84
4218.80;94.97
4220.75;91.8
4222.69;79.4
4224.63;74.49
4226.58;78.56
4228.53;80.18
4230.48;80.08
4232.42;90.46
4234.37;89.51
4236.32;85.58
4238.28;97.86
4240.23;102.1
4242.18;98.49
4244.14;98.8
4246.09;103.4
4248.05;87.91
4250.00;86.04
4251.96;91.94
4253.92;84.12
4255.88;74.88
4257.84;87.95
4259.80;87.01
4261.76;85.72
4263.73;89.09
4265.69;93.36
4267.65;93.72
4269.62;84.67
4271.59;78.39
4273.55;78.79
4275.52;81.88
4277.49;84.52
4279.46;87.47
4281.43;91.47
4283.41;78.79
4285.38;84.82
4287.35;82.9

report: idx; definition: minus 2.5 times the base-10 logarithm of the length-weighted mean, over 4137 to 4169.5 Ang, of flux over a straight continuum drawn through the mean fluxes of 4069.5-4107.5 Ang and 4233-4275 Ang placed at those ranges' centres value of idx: 0.09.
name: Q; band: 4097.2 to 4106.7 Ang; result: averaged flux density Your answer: 77.7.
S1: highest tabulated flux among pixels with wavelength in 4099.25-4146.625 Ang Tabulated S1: 94.94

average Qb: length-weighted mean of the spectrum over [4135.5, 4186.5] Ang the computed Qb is 79.8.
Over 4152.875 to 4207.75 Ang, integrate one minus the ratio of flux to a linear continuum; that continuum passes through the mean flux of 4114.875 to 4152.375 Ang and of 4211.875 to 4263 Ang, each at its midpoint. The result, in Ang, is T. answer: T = 3.2 Ang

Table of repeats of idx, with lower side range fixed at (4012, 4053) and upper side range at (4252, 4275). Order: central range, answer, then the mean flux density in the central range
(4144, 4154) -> 0.10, 75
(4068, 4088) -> -0.06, 84.9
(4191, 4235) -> 0.01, 83.2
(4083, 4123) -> -0.07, 86.1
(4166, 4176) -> 0.05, 78.8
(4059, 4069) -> -0.02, 80.9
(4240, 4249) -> -0.15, 97.8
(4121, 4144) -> -0.04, 84.5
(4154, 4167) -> 0.02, 81.3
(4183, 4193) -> 0.01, 82.7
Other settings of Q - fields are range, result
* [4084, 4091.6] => 94.4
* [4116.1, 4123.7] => 86.3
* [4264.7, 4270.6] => 90.7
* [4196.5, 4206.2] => 75.5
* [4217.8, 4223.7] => 88.7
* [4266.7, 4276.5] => 83.4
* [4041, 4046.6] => 76.3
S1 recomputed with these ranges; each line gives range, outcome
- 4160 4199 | 92.76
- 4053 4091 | 97.62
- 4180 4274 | 103.4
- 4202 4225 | 94.97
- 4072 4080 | 83.77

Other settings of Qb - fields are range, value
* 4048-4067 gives 82.3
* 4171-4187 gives 79.5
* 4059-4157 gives 83.2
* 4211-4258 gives 88.2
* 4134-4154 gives 79.8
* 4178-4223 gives 83.3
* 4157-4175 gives 80.9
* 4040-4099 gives 83.5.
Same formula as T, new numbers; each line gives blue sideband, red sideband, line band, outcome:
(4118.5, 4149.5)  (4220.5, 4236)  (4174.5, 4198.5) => 0.7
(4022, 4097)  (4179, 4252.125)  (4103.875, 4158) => 0.7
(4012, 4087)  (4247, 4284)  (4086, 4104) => -0.8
